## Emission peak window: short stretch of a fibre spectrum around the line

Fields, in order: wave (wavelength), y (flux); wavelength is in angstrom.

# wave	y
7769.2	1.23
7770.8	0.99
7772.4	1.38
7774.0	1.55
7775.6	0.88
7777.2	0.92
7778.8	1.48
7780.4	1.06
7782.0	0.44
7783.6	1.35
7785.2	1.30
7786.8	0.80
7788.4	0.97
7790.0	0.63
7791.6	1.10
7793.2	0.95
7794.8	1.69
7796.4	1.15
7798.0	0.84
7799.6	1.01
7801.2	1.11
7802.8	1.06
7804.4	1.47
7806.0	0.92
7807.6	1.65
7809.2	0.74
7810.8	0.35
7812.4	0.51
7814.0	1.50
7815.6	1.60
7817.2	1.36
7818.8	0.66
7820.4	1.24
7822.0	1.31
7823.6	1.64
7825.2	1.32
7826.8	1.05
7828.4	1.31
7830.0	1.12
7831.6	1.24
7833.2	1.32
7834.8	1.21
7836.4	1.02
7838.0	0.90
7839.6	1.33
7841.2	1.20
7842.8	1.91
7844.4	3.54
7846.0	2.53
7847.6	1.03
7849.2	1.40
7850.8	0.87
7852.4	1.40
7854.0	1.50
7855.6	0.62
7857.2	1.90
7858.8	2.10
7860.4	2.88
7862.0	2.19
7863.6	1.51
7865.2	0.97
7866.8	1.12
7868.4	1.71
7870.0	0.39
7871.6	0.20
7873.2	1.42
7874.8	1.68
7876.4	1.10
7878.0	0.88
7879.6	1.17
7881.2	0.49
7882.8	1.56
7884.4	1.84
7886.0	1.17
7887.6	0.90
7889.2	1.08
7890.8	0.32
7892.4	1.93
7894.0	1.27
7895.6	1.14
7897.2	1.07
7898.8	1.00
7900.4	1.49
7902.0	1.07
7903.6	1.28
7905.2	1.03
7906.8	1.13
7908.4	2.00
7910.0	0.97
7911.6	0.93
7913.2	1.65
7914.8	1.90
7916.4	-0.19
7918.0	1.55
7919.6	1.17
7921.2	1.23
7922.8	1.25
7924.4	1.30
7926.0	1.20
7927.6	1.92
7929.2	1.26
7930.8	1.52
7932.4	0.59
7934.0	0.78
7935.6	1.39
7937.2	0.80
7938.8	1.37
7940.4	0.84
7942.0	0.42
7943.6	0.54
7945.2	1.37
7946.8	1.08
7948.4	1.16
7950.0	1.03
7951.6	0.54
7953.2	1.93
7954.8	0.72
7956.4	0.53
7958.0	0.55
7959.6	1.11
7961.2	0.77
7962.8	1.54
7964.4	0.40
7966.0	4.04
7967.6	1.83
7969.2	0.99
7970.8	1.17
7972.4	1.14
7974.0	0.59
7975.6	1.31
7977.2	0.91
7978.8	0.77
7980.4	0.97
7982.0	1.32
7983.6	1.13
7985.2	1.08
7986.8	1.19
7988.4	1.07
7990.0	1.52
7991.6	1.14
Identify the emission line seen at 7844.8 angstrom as [S II] 6716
